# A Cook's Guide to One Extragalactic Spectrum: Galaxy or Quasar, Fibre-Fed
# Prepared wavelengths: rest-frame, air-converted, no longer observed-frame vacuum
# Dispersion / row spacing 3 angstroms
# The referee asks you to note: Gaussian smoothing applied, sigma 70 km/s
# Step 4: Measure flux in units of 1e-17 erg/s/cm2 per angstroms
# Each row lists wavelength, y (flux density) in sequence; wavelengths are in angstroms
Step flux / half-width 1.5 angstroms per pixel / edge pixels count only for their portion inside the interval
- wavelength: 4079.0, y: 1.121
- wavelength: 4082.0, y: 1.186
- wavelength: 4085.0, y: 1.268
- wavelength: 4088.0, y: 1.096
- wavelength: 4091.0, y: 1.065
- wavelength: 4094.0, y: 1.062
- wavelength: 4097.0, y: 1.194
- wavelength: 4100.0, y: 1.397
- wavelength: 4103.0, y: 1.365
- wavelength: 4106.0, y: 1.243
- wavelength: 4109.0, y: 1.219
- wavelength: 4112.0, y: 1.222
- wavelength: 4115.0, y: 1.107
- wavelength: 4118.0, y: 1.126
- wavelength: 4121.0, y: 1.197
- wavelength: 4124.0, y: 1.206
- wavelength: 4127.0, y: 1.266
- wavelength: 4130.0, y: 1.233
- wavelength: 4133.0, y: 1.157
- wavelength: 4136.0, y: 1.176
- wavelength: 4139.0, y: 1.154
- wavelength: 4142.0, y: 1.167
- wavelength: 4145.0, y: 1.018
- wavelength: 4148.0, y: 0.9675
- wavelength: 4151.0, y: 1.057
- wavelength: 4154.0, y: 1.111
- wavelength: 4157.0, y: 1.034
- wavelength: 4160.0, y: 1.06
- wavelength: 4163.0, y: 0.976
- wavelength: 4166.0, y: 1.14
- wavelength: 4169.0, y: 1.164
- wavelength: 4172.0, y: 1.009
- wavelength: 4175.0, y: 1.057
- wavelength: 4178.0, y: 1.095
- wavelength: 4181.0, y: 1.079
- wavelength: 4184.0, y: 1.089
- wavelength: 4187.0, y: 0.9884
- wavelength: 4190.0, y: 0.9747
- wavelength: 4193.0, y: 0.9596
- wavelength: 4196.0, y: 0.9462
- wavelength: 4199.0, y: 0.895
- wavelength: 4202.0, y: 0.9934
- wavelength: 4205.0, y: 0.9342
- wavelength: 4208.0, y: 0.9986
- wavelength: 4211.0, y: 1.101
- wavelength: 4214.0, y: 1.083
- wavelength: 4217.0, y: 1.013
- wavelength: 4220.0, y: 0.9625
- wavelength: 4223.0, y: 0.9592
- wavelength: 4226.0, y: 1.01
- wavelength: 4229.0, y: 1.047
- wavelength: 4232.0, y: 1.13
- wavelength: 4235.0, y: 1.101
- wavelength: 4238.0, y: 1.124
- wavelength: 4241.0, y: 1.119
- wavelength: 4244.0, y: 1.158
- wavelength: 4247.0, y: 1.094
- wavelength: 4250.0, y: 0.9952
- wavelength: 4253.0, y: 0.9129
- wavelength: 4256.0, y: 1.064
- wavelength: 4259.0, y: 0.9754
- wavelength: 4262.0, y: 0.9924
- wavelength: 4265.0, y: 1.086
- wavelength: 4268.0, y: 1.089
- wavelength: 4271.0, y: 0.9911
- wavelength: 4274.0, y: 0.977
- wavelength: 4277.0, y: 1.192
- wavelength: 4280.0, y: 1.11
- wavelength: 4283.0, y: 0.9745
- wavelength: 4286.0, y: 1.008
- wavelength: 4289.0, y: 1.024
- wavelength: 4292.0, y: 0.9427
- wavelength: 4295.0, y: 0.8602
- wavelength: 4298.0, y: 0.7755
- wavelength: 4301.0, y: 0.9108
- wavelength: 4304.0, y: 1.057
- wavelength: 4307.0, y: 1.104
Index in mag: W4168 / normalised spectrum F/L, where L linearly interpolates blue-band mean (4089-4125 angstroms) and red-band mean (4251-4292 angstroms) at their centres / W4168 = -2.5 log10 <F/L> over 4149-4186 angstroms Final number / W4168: 0.06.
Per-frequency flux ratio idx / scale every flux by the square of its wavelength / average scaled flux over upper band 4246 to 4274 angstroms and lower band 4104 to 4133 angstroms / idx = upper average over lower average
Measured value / 0.91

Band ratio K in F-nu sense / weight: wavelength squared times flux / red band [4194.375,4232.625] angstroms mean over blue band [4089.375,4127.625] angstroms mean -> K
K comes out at 0.88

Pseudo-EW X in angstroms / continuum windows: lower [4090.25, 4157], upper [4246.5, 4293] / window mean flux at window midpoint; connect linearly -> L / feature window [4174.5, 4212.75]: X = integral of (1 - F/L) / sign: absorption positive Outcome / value 3.2 angstroms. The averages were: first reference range 1.17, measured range 1.01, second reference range 1.03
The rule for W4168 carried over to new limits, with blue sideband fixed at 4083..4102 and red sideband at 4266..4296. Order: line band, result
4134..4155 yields 0.04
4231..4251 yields -0.05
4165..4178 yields 0.02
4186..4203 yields 0.15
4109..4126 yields -0.01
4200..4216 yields 0.07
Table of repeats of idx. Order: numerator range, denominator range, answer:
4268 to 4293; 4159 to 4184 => 1.01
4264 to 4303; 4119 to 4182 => 0.95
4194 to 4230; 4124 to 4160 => 0.92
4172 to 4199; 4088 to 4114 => 0.87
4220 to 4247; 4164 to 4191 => 1.04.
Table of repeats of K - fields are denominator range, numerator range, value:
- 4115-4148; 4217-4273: 0.95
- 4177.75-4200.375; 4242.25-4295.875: 1.07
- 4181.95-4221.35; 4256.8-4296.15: 1.06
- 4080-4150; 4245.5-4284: 0.95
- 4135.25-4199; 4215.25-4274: 1.03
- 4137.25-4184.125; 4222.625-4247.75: 1.05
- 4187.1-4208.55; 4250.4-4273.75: 1.09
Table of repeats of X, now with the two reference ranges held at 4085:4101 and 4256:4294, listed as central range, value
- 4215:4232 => 0.9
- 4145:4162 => 1.2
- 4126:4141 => -0.8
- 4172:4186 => 0.4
